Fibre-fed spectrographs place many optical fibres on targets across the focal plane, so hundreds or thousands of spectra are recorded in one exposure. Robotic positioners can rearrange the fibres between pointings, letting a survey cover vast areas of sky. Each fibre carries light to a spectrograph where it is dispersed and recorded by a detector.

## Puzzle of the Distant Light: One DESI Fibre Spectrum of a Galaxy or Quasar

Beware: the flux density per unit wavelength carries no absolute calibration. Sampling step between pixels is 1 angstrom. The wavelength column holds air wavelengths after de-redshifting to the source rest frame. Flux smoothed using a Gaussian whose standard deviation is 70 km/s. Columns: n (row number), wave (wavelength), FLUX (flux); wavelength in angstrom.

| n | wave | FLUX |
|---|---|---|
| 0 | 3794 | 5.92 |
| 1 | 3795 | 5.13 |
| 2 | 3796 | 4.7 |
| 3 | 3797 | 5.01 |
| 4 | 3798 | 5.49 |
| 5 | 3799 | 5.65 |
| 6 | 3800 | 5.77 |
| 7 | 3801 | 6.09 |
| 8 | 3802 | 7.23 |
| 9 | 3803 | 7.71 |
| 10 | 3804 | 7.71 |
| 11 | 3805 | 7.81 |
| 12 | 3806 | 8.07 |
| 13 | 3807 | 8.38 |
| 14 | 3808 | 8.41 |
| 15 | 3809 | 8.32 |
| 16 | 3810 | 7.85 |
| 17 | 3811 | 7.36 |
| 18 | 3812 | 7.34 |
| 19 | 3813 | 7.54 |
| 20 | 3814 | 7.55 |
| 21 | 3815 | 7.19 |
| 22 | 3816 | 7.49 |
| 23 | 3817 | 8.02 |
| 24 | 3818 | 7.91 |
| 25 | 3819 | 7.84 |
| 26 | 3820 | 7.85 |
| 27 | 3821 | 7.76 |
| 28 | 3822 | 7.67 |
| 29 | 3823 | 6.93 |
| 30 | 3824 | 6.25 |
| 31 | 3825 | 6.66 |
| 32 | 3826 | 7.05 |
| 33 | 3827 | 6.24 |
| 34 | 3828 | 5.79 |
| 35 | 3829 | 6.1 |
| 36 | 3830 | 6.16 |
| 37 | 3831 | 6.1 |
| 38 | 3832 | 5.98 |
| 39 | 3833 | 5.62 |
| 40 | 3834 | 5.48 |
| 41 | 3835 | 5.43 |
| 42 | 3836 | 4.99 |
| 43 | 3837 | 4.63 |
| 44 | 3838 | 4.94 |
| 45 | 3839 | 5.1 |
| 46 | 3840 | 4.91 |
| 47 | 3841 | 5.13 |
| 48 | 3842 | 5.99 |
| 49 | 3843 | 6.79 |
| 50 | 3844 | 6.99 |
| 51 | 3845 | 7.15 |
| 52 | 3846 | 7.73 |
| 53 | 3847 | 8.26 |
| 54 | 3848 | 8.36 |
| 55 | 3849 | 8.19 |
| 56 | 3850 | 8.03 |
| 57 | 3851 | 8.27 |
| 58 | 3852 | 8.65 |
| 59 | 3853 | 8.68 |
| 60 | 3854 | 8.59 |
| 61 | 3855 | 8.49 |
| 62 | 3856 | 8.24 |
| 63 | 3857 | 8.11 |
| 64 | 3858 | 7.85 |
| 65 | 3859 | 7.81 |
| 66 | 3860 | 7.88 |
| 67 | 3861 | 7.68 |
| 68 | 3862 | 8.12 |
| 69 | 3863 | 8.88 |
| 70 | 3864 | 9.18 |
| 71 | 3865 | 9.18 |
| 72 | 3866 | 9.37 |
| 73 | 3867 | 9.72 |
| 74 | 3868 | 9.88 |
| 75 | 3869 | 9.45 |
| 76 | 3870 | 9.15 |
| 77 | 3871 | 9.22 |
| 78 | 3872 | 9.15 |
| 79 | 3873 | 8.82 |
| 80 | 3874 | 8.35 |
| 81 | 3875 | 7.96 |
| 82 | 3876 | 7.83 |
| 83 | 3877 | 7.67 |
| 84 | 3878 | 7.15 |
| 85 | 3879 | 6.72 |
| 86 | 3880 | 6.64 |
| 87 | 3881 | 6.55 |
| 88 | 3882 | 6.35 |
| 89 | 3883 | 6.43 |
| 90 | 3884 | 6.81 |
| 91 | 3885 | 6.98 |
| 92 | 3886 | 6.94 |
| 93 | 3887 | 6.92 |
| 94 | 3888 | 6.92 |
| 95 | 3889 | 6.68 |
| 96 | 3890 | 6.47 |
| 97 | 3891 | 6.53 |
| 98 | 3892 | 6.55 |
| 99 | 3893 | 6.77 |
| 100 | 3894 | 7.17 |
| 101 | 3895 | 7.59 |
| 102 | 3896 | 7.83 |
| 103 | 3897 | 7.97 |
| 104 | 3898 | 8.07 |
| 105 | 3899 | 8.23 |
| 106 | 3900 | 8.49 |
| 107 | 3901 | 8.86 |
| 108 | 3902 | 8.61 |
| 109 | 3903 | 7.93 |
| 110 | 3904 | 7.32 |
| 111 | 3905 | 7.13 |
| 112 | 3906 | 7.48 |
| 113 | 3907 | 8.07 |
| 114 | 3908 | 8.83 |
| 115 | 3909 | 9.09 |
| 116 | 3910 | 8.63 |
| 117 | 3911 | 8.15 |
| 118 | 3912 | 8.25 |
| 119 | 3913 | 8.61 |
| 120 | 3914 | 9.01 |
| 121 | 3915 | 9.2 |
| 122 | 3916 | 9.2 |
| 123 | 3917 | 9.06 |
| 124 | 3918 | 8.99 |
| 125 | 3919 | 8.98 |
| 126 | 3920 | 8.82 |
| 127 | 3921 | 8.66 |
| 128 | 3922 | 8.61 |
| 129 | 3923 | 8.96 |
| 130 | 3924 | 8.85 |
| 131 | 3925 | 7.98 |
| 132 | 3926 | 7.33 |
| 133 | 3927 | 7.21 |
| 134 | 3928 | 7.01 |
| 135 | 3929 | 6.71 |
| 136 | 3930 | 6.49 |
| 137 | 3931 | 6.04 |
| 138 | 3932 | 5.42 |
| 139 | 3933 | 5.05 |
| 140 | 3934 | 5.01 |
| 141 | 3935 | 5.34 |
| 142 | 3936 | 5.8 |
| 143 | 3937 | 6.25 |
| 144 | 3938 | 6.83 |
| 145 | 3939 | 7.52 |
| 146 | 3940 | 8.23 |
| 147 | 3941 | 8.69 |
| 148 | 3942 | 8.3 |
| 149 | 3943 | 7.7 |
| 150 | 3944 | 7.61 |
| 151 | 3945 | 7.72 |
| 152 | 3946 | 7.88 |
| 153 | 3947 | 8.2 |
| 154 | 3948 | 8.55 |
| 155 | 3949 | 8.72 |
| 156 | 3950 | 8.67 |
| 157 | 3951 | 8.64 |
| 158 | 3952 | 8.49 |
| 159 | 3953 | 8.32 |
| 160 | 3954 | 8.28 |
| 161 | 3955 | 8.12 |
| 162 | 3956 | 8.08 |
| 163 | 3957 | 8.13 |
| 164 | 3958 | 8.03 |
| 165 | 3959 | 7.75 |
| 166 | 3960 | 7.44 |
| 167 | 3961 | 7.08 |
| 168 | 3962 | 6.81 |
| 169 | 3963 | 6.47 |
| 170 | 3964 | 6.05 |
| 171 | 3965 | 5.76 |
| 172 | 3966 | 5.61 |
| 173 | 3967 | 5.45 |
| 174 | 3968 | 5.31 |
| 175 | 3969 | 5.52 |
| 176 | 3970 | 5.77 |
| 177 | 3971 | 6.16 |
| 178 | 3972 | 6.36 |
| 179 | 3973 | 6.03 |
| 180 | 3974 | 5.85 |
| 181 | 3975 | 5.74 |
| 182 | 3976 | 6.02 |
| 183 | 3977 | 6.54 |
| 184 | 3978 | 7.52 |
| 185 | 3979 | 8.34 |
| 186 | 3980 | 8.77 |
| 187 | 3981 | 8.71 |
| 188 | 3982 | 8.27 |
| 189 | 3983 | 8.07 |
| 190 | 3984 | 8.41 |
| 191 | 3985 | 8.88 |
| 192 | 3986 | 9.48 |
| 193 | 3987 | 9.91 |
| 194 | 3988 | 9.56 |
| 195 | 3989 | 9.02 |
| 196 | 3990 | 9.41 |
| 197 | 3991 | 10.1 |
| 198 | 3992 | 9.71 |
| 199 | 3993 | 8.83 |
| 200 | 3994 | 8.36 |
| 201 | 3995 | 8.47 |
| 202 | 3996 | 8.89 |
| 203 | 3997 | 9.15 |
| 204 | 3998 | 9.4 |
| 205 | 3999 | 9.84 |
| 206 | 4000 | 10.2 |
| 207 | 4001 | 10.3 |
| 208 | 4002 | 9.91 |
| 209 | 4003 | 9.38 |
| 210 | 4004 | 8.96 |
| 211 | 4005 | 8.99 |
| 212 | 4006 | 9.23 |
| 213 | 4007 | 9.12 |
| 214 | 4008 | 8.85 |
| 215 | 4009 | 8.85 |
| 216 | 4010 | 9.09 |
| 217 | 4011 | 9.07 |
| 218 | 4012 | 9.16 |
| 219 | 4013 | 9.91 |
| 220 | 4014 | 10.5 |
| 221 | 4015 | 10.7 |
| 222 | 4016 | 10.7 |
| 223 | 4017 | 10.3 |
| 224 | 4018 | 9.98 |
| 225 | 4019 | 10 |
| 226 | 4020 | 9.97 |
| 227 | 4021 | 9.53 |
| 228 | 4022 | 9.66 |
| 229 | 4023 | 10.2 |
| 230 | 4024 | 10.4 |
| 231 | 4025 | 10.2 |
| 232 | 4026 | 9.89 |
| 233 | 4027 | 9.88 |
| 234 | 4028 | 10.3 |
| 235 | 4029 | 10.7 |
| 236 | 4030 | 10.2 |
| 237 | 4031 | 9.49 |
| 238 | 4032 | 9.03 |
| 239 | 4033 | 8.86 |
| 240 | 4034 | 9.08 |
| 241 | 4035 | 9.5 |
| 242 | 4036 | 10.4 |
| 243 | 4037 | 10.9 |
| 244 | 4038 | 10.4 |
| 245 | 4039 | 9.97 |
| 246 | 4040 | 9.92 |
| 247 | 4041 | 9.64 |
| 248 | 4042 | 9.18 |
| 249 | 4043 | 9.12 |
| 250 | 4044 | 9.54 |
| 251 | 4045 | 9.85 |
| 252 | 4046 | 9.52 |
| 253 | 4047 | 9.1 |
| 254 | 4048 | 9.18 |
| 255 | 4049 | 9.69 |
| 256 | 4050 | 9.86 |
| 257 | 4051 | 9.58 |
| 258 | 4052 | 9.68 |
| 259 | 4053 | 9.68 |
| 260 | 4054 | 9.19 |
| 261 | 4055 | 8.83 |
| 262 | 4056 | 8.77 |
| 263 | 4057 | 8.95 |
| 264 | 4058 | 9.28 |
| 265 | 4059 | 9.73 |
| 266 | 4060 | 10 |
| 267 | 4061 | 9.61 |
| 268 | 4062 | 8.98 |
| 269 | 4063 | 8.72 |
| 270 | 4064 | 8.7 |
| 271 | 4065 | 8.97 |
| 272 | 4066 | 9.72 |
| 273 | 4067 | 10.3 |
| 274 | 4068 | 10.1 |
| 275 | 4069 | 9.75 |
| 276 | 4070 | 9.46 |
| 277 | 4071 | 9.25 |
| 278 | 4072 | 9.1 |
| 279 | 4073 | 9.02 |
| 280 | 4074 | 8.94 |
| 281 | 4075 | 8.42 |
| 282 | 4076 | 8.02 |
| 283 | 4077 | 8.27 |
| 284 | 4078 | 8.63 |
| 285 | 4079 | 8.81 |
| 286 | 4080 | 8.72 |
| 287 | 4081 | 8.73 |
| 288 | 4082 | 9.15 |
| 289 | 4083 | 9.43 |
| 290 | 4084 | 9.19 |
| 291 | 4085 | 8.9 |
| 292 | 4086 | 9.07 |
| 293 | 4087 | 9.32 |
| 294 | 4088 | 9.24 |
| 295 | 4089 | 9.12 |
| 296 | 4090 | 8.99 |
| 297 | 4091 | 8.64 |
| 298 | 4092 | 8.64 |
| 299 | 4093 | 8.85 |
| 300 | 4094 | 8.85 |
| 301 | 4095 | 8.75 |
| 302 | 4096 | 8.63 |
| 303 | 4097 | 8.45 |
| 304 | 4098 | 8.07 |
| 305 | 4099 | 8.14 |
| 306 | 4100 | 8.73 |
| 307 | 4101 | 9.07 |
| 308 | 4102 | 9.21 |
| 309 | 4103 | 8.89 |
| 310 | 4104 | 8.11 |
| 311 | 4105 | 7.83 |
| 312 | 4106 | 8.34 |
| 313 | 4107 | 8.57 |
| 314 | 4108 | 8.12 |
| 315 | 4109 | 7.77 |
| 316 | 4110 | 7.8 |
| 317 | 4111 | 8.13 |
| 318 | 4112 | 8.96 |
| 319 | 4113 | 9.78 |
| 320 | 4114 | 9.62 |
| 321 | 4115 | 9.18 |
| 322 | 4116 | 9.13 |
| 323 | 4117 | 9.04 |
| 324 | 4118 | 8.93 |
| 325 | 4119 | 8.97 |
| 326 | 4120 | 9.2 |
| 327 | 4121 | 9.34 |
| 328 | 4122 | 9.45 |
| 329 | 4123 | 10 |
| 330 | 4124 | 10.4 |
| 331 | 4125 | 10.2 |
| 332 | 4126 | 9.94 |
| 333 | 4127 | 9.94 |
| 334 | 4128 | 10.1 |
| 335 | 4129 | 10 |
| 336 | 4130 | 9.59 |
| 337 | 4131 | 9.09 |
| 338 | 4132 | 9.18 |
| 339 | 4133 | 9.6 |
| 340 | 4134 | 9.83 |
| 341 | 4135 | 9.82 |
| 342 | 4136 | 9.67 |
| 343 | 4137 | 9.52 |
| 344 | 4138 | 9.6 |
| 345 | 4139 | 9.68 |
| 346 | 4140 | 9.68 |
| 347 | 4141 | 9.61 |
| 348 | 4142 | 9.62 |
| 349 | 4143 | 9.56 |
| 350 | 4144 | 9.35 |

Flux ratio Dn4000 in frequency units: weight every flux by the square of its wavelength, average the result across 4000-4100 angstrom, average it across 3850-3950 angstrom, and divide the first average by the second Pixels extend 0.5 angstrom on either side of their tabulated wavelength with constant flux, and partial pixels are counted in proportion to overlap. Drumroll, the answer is 1.3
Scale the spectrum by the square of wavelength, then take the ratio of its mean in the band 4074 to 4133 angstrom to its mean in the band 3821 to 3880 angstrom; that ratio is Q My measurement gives 1.4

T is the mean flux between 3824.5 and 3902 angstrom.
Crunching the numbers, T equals 7.38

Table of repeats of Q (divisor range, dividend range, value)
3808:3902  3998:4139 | 1.40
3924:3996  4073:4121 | 1.25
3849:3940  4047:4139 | 1.29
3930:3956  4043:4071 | 1.35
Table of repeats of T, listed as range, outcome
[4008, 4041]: 9.88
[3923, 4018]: 7.99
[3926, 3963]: 7.38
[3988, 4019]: 9.49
